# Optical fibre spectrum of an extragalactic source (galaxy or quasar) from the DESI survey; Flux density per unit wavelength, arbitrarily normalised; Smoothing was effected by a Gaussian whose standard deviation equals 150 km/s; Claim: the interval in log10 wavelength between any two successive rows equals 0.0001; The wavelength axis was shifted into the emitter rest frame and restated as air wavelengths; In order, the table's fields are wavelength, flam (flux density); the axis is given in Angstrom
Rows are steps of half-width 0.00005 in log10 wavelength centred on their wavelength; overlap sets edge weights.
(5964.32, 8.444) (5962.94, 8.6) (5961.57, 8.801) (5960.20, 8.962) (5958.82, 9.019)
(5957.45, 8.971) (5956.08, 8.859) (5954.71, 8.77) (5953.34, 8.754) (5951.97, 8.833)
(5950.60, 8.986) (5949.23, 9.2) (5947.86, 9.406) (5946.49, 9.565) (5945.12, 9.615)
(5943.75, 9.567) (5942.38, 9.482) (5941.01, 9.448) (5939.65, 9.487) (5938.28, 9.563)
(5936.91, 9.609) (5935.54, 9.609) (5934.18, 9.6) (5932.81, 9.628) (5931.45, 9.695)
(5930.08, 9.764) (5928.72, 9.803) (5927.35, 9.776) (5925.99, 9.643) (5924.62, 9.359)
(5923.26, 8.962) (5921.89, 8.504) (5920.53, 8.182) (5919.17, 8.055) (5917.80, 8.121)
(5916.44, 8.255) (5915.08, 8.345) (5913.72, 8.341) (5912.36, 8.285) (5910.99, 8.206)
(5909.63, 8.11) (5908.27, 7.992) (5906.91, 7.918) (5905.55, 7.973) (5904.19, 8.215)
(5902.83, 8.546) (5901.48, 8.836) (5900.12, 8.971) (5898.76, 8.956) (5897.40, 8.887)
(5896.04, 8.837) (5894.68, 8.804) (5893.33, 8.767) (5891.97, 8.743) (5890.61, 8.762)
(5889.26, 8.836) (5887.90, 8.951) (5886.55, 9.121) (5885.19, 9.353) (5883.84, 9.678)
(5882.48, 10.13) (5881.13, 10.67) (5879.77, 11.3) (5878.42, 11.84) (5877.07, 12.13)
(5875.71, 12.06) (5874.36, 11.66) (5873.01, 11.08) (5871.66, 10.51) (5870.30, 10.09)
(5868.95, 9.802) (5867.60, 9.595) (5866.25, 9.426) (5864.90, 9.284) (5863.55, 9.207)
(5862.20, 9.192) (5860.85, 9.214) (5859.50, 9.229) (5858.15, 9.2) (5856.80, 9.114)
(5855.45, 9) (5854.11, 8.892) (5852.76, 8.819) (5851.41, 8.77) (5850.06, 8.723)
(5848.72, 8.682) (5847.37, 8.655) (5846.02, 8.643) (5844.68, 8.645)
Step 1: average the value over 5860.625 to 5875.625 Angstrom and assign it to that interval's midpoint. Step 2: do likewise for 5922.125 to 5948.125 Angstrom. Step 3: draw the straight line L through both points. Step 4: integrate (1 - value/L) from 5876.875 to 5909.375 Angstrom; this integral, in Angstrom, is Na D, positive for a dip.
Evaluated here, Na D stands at 2.1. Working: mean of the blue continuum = 10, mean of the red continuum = 9.54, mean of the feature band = 9.2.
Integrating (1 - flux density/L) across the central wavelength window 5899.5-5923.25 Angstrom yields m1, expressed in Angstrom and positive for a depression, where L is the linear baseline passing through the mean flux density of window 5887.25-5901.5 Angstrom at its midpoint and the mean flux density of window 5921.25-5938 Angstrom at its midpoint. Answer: 2.2 Angstrom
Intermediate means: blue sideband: 8.85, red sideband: 9.5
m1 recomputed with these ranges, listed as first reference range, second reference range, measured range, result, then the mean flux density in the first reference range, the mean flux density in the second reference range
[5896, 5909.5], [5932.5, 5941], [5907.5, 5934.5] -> 0.8 Angstrom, 8.48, 9.57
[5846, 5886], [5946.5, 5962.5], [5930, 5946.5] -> -0.8 Angstrom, 9.81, 8.98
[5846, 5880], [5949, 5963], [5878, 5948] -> 1.5 Angstrom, 9.78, 8.89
